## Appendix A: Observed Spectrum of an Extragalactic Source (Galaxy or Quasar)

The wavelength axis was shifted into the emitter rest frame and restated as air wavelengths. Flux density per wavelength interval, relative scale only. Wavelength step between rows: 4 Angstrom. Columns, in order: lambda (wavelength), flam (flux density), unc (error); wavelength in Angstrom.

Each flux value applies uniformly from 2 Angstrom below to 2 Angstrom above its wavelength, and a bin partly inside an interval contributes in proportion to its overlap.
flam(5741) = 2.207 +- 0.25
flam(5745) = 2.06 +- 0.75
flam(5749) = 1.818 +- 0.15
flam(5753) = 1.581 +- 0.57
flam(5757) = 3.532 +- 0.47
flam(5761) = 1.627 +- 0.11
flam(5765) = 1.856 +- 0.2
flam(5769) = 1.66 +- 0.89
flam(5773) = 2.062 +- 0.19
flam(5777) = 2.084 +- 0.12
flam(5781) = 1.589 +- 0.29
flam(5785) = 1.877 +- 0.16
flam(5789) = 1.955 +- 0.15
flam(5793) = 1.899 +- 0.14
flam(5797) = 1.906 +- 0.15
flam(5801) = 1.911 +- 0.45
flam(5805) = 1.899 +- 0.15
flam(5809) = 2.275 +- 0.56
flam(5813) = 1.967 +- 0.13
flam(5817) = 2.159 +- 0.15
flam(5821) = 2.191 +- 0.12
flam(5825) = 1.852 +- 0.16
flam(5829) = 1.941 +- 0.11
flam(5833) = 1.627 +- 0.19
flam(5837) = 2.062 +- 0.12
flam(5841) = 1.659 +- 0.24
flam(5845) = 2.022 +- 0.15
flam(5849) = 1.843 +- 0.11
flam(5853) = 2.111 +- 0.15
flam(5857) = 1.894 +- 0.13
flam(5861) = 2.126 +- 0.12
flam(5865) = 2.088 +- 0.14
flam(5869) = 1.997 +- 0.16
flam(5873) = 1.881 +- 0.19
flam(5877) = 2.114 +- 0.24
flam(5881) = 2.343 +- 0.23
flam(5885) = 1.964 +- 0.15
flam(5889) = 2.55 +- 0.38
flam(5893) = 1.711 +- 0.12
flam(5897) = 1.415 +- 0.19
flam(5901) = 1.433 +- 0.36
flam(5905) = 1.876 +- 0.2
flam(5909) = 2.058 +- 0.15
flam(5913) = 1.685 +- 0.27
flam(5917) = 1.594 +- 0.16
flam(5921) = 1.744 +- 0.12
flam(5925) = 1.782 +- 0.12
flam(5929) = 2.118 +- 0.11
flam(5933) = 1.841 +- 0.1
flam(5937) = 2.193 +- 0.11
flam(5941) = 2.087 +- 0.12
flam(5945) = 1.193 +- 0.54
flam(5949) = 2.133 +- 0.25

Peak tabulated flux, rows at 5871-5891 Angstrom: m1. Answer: 2.55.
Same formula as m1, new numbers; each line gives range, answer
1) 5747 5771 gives 3.532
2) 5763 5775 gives 2.062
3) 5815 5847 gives 2.191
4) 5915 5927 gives 1.782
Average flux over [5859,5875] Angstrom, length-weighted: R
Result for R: 2.02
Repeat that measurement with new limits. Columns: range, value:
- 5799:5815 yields 2.01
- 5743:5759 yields 2.25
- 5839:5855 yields 1.91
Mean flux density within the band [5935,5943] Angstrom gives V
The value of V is 2.14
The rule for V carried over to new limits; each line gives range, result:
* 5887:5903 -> 1.78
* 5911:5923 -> 1.67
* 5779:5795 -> 1.83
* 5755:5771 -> 2.17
